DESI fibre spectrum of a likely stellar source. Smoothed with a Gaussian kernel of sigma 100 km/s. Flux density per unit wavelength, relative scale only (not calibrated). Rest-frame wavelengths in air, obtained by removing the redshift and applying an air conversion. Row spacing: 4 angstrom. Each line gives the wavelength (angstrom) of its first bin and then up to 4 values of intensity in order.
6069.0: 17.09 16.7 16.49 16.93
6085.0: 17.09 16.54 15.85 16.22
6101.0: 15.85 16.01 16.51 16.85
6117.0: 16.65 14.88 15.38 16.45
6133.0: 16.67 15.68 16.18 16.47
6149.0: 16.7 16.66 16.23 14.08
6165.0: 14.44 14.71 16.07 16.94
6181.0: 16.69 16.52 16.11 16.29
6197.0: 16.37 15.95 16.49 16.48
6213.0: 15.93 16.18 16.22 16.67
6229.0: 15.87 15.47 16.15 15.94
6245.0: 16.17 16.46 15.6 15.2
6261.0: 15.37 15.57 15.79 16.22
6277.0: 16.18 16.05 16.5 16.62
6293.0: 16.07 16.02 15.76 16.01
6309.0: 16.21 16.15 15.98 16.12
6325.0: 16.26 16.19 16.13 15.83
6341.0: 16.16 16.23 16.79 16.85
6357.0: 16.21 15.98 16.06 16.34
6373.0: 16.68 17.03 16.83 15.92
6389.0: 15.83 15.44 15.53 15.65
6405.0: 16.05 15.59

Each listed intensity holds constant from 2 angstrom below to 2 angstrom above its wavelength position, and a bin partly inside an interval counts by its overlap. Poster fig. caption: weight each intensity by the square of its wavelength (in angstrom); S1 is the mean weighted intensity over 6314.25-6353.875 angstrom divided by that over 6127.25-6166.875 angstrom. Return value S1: 1.08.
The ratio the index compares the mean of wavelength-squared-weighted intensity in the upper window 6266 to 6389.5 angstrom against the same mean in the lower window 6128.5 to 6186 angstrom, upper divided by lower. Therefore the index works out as 1.07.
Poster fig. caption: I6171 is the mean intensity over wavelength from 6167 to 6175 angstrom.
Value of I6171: 15.4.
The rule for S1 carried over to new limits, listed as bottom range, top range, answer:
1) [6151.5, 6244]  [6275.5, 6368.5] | 1.05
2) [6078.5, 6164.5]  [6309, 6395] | 1.08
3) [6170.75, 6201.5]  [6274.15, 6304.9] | 1.02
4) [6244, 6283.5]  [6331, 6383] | 1.06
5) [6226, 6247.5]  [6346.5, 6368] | 1.07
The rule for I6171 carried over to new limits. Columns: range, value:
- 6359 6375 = 16.3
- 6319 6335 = 16.2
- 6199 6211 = 16.3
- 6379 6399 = 15.9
